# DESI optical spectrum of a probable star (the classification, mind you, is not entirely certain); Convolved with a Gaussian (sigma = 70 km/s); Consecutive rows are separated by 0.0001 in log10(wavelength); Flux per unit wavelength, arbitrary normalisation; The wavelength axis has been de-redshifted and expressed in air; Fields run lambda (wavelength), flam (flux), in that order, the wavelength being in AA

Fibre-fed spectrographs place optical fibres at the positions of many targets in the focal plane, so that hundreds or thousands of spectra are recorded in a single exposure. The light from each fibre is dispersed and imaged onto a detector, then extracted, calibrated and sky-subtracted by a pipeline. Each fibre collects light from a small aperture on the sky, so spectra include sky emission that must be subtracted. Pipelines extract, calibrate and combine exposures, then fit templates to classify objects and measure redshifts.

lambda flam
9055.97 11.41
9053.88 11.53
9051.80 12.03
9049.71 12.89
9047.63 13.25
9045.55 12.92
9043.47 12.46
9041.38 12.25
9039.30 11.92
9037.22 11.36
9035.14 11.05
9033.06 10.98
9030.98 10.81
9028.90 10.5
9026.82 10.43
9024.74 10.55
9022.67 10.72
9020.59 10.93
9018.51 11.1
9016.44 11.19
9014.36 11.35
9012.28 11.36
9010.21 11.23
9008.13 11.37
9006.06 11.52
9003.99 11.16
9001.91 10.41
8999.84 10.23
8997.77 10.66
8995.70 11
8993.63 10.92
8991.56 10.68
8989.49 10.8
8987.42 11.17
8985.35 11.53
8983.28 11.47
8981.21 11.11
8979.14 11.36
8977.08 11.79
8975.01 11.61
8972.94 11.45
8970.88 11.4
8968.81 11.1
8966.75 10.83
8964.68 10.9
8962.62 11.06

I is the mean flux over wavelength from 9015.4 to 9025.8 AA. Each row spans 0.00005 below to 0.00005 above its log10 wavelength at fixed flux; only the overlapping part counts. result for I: 10.9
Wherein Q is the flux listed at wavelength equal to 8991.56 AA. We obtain 10.68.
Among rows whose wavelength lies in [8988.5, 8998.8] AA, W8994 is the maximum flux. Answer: 11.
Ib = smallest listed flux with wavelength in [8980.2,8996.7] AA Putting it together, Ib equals 10.68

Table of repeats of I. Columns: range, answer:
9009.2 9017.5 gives 11.3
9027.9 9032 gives 10.7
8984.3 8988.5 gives 11.3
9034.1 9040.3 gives 11.4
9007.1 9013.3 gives 11.3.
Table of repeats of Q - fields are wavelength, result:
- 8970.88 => 11.4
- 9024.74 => 10.55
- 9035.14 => 11.05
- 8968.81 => 11.1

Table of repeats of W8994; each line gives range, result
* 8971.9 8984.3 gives 11.79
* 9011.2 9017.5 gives 11.36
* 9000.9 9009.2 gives 11.52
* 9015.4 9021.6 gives 11.19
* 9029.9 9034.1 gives 10.98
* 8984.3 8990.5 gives 11.53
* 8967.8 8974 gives 11.45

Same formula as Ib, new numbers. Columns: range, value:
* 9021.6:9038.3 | 10.43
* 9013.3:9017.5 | 11.19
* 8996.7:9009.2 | 10.23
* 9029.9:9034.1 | 10.81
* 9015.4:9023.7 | 10.72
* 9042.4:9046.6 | 12.46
